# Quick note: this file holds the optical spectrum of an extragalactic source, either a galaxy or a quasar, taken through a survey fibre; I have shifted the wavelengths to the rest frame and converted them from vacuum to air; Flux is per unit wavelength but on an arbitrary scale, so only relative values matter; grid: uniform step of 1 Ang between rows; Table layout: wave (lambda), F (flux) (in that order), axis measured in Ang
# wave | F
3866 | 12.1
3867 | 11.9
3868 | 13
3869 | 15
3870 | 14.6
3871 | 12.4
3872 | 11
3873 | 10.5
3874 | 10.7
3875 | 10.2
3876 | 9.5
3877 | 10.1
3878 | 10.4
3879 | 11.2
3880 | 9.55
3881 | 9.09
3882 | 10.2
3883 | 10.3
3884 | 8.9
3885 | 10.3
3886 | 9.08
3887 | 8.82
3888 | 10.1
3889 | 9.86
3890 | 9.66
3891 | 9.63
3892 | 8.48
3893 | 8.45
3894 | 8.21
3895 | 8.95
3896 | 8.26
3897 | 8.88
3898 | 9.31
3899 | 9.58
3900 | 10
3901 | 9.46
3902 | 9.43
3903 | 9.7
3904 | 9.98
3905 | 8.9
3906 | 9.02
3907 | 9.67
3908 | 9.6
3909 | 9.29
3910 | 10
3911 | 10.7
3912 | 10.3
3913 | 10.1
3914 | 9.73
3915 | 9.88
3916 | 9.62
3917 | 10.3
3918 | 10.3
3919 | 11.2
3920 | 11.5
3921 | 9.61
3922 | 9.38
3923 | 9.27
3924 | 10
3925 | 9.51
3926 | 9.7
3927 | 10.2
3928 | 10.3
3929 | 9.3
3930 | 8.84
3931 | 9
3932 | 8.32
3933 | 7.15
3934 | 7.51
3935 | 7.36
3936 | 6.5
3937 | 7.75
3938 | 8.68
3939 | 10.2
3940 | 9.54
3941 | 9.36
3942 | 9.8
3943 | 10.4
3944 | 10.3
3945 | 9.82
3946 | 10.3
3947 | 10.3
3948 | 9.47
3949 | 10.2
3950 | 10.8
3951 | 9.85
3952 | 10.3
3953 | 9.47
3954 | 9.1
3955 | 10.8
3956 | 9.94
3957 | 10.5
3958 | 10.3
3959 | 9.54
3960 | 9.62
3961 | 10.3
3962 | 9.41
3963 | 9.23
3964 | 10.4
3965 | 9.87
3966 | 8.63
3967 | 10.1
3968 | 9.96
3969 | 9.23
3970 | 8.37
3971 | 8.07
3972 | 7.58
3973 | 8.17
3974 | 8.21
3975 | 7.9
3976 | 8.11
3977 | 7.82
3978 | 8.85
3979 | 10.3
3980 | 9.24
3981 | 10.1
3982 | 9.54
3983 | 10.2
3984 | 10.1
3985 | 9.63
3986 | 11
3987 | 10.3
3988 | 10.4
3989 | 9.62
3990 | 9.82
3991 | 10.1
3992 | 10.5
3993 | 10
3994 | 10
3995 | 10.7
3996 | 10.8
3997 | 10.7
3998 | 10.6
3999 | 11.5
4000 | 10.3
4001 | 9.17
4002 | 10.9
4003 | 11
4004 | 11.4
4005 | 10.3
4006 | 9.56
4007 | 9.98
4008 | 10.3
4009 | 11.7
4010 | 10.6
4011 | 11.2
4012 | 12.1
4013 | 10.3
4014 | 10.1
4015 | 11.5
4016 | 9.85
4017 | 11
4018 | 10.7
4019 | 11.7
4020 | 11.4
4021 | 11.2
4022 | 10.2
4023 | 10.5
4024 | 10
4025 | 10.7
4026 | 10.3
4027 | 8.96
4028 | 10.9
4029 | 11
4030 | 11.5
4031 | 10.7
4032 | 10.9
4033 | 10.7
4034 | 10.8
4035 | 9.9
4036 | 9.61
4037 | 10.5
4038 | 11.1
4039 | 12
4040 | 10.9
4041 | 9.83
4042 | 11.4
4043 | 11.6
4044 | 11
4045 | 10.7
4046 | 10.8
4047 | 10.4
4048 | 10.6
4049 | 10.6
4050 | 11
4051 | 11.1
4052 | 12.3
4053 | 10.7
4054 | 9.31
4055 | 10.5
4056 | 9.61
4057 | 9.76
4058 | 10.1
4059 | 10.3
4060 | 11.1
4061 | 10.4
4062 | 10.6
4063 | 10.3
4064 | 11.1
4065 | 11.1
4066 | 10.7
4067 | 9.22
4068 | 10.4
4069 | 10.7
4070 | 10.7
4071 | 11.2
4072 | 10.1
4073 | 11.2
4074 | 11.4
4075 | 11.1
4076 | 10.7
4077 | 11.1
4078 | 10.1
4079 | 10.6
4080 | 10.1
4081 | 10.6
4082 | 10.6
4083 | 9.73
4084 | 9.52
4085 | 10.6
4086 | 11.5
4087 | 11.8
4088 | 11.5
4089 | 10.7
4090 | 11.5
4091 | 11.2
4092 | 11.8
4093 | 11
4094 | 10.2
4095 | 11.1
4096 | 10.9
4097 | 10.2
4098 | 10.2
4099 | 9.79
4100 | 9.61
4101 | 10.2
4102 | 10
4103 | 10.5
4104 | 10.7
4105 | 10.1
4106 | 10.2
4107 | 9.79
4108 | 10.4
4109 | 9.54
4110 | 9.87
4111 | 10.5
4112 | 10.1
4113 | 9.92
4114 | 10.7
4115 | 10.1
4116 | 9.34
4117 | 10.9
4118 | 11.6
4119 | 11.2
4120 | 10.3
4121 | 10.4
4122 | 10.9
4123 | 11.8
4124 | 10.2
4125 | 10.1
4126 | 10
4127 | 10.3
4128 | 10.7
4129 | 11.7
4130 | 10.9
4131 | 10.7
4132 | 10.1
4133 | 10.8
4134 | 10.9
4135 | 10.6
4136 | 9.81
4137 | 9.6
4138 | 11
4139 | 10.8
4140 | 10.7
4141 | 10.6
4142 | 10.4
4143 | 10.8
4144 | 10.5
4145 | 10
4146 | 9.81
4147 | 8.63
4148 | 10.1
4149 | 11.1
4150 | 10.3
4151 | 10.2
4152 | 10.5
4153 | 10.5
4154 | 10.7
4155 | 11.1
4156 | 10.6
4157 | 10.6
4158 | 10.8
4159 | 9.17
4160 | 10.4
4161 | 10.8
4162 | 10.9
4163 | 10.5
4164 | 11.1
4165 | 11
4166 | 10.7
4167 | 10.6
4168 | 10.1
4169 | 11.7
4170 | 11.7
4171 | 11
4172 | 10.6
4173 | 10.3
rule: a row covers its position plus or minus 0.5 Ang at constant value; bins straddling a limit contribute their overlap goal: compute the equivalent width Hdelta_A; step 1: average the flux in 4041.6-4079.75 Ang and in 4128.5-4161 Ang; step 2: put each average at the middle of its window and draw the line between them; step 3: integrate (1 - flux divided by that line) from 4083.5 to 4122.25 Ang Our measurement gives 0.2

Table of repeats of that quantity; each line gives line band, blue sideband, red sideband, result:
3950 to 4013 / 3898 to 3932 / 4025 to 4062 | 2.0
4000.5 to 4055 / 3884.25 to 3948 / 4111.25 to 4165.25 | -4.0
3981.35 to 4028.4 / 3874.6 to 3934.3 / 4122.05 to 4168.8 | -2.5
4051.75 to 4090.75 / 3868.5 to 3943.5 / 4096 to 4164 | -1.5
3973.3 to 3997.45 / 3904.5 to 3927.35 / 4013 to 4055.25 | 1.5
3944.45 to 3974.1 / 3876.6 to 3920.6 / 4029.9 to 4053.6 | 1.6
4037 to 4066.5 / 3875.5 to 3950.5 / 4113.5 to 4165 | -1.7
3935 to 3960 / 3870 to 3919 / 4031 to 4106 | 1.0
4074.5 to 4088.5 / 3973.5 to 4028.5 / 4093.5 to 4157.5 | -0.4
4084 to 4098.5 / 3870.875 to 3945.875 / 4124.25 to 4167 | -1.0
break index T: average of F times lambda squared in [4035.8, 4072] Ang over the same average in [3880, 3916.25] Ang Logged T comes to 1.21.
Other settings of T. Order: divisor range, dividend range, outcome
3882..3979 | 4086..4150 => 1.22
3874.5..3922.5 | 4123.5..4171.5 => 1.23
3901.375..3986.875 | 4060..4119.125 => 1.19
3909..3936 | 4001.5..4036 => 1.18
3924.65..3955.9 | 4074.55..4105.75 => 1.22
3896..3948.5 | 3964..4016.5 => 1.08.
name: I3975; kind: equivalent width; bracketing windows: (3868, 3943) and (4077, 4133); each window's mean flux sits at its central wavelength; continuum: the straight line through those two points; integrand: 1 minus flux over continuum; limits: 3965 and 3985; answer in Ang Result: 2.0 Ang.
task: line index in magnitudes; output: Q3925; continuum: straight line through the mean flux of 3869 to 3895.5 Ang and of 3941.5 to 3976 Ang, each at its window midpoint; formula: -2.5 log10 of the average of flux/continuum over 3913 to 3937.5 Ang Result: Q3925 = 0.06 mag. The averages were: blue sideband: 10.1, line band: 9.28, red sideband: 9.57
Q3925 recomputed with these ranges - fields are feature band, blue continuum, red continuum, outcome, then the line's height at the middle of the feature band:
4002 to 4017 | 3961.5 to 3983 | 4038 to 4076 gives -0.10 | 9.77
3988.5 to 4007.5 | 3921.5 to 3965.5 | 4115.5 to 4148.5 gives -0.06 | 9.78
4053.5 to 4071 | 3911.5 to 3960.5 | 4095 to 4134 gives -0.02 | 10.2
